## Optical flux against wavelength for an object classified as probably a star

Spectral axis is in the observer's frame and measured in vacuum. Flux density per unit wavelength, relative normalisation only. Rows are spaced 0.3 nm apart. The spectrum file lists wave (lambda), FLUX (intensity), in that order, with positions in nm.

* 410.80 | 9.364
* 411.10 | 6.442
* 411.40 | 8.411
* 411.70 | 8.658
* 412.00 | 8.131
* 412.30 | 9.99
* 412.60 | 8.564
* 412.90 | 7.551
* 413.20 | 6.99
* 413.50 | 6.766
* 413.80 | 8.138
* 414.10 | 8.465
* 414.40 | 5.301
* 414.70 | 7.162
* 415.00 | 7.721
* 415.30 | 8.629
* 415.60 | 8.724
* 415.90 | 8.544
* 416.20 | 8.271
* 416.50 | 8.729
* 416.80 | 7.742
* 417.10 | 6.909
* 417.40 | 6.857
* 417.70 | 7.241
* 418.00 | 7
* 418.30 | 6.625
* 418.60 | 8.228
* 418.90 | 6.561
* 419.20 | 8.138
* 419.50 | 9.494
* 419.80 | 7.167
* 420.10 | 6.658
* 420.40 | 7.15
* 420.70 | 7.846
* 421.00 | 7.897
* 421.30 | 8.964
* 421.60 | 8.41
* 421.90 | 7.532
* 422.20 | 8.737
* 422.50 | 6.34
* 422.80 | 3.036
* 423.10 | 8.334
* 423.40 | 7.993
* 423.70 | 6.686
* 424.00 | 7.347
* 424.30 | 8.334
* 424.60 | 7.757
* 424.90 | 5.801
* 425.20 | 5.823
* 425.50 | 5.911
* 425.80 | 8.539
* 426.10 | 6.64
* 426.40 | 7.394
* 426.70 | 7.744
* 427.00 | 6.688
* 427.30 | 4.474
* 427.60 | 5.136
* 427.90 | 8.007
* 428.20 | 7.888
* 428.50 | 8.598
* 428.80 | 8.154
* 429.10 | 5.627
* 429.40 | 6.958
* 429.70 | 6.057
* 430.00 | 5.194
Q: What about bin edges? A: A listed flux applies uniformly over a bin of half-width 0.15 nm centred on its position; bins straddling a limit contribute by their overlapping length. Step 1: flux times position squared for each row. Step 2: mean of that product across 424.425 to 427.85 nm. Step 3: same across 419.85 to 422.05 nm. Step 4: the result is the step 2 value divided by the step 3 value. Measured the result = 0.87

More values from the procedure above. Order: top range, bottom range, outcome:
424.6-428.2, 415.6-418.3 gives 0.91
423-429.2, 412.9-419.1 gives 0.99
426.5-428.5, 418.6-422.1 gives 0.90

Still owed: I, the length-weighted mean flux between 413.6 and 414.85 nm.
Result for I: 7.25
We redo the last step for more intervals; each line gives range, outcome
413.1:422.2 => 7.68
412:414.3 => 8.01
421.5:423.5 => 7.15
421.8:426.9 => 7.05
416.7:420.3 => 7.38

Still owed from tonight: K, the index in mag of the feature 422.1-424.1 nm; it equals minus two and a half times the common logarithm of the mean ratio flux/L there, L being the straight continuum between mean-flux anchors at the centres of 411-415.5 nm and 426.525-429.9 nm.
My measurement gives 0.046 mag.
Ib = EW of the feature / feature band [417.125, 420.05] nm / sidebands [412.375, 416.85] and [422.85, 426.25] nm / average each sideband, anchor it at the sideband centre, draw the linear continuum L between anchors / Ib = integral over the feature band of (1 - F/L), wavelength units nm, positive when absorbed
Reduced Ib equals 0.04 nm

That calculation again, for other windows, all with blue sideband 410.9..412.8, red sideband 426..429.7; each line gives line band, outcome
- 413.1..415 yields 0.23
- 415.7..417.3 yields -0.01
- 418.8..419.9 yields -0.03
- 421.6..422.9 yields 0.12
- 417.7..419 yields 0.11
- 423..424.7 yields -0.10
